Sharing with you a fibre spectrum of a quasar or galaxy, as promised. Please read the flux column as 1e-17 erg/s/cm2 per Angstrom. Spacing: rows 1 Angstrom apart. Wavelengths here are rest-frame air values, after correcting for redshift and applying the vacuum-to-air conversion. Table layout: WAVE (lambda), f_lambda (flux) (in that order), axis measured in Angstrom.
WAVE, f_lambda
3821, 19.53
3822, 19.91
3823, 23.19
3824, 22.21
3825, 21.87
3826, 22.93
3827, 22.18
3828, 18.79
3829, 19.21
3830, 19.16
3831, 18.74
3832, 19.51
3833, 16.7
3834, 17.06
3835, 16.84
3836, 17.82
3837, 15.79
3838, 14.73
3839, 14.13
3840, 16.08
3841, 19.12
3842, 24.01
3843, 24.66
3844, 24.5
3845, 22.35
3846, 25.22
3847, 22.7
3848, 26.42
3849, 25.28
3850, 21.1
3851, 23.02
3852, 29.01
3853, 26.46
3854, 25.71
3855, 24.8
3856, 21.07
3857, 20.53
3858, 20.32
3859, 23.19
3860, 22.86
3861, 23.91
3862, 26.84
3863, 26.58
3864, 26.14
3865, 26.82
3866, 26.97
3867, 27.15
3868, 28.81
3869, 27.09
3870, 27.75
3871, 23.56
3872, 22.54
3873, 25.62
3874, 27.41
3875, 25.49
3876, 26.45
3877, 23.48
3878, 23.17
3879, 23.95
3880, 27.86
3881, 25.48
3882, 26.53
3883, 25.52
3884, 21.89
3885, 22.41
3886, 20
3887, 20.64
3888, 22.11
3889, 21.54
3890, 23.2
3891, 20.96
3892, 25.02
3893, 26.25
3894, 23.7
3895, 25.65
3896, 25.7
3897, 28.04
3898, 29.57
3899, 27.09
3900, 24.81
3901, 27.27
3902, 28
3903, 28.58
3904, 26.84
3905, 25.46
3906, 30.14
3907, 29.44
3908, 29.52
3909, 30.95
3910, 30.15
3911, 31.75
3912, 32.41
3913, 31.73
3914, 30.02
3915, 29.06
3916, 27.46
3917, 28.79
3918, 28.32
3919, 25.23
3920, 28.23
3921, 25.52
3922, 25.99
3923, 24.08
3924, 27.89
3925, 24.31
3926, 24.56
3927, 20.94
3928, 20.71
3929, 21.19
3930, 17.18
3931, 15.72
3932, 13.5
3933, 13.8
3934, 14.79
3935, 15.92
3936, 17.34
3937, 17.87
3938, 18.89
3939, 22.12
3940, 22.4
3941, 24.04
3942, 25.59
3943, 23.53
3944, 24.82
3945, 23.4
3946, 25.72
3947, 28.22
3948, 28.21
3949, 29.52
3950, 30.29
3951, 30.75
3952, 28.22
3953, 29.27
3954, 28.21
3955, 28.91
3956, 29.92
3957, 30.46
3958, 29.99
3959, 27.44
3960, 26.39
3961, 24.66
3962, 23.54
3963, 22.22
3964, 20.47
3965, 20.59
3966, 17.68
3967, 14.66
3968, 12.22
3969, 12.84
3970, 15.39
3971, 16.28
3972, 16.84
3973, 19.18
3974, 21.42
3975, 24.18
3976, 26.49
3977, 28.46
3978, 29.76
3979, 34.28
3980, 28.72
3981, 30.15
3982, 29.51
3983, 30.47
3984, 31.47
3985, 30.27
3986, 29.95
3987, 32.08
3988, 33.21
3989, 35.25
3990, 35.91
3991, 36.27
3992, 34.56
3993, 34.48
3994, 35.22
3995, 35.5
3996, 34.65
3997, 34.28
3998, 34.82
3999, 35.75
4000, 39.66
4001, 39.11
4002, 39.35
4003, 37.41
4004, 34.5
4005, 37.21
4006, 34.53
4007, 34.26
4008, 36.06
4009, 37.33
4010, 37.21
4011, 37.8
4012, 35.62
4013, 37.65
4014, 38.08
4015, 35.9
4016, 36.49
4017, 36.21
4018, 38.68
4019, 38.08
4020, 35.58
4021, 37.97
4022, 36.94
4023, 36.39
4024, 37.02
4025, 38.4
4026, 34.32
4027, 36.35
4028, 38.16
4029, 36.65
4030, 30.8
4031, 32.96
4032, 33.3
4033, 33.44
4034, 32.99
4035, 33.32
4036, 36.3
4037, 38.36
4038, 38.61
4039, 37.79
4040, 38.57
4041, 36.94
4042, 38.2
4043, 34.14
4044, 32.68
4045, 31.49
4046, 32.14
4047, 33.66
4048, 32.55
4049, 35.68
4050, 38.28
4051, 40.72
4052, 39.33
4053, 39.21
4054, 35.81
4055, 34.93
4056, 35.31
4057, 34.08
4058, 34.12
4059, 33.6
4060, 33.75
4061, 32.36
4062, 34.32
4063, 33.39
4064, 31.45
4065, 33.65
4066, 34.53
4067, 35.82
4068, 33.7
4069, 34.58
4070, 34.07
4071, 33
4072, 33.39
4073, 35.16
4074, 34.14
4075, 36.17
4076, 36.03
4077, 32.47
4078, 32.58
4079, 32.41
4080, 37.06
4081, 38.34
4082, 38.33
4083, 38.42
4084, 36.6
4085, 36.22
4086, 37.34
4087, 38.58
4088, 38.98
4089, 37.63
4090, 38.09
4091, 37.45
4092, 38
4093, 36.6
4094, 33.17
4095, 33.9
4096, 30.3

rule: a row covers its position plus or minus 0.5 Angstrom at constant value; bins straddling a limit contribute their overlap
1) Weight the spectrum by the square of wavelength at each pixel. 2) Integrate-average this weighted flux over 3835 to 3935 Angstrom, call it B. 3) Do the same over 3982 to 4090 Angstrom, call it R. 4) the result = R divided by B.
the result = 1.6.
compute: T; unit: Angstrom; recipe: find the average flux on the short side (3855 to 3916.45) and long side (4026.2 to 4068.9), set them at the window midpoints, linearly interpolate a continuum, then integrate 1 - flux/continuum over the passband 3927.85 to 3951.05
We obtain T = 5.8 Angstrom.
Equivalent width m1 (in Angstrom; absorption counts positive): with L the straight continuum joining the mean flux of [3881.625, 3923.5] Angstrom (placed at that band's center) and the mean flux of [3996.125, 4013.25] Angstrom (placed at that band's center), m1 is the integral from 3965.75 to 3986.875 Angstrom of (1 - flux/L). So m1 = 6.2 Angstrom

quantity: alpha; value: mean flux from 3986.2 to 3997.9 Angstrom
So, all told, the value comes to 34.6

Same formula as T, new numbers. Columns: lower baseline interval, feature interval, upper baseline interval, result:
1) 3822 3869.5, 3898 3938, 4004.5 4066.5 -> 3.4 Angstrom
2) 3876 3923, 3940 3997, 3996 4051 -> 8.6 Angstrom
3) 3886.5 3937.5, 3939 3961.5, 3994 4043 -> 1.4 Angstrom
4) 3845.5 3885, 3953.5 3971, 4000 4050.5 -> 5.0 Angstrom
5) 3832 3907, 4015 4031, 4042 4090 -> -1.8 Angstrom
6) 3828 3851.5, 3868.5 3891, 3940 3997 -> -1.9 Angstrom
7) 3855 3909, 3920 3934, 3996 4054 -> 3.6 Angstrom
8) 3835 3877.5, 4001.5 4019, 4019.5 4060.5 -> -1.6 Angstrom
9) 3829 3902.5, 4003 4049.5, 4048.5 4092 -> -4.0 Angstrom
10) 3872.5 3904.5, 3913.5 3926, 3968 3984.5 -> -1.1 Angstrom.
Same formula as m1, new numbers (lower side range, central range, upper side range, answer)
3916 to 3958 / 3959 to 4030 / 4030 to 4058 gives -2.1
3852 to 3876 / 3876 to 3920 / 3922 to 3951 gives -4.9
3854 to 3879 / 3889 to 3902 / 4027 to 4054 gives 0.6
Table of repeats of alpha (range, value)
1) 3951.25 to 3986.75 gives 25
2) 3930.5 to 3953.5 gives 22.8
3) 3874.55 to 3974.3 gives 24.3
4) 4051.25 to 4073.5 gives 34.6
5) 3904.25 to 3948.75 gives 24.5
